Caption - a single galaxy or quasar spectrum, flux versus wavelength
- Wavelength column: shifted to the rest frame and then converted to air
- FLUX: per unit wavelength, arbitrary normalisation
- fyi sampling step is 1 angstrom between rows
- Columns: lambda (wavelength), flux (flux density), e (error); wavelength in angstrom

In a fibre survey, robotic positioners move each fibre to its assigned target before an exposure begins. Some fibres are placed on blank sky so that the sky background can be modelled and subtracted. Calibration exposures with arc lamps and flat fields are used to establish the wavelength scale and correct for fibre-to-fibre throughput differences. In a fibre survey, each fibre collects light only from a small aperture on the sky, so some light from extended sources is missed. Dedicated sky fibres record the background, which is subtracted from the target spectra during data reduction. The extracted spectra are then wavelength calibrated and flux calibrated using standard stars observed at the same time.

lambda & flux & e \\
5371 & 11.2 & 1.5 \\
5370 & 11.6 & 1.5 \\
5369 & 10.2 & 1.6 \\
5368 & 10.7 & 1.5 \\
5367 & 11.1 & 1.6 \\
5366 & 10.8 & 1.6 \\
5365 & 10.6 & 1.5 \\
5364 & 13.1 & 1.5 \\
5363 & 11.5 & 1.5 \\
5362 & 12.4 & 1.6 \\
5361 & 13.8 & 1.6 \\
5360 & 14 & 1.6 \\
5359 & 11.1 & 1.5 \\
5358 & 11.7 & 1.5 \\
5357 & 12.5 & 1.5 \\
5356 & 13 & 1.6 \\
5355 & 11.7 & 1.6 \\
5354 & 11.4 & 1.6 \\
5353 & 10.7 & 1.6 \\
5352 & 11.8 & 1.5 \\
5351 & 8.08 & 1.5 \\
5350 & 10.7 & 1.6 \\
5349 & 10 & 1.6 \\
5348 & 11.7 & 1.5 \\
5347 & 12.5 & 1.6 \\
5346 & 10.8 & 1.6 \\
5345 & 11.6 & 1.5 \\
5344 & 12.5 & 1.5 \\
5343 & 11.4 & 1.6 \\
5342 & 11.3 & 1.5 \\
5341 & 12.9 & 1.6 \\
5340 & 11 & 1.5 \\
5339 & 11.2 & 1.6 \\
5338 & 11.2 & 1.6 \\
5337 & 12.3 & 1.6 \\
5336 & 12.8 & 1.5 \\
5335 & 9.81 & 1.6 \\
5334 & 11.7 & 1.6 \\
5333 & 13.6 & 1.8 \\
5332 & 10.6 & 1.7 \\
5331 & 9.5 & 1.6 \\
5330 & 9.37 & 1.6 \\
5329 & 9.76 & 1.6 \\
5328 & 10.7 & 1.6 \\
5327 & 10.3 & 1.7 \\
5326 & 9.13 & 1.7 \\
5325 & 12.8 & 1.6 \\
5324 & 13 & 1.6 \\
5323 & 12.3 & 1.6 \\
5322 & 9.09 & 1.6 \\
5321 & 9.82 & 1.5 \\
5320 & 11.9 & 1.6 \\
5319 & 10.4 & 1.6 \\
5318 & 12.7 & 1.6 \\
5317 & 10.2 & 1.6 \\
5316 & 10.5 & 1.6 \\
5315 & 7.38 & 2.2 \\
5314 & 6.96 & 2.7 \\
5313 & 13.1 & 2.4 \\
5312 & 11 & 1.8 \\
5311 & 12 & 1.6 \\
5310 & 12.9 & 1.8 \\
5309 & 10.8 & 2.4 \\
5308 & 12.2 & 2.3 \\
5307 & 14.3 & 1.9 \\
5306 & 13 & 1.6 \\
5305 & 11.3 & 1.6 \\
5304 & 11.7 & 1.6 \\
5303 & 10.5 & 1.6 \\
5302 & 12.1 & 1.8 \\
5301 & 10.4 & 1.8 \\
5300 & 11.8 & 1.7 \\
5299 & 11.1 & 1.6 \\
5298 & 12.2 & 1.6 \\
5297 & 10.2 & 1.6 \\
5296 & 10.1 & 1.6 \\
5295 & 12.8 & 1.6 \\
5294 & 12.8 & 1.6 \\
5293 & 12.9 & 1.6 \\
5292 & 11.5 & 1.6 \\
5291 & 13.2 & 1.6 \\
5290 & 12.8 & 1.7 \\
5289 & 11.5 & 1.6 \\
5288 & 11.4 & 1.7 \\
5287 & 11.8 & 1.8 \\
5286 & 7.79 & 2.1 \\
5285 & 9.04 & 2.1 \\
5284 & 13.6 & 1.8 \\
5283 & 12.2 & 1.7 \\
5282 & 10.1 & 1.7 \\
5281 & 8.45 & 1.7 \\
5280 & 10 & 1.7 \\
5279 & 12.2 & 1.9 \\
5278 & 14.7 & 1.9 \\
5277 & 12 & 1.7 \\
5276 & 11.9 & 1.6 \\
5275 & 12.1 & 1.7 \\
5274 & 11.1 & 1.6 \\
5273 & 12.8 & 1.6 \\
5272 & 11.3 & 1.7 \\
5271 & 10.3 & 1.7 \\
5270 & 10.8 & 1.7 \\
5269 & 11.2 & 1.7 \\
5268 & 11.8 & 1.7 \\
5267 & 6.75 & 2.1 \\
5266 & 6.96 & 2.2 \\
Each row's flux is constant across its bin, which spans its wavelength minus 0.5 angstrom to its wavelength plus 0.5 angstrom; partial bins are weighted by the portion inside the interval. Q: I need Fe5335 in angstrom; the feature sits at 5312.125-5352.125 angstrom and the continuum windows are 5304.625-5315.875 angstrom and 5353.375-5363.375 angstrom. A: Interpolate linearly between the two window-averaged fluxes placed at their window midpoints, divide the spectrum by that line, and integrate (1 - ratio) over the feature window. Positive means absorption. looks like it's 2.79 angstrom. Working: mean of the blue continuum 11.3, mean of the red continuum 12.3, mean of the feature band 11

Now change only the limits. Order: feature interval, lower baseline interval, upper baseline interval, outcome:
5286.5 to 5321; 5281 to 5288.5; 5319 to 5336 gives -2.3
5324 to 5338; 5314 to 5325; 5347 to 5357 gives -0.3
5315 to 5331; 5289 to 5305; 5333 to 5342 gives 1.4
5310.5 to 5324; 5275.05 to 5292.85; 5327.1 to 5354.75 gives 0.7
